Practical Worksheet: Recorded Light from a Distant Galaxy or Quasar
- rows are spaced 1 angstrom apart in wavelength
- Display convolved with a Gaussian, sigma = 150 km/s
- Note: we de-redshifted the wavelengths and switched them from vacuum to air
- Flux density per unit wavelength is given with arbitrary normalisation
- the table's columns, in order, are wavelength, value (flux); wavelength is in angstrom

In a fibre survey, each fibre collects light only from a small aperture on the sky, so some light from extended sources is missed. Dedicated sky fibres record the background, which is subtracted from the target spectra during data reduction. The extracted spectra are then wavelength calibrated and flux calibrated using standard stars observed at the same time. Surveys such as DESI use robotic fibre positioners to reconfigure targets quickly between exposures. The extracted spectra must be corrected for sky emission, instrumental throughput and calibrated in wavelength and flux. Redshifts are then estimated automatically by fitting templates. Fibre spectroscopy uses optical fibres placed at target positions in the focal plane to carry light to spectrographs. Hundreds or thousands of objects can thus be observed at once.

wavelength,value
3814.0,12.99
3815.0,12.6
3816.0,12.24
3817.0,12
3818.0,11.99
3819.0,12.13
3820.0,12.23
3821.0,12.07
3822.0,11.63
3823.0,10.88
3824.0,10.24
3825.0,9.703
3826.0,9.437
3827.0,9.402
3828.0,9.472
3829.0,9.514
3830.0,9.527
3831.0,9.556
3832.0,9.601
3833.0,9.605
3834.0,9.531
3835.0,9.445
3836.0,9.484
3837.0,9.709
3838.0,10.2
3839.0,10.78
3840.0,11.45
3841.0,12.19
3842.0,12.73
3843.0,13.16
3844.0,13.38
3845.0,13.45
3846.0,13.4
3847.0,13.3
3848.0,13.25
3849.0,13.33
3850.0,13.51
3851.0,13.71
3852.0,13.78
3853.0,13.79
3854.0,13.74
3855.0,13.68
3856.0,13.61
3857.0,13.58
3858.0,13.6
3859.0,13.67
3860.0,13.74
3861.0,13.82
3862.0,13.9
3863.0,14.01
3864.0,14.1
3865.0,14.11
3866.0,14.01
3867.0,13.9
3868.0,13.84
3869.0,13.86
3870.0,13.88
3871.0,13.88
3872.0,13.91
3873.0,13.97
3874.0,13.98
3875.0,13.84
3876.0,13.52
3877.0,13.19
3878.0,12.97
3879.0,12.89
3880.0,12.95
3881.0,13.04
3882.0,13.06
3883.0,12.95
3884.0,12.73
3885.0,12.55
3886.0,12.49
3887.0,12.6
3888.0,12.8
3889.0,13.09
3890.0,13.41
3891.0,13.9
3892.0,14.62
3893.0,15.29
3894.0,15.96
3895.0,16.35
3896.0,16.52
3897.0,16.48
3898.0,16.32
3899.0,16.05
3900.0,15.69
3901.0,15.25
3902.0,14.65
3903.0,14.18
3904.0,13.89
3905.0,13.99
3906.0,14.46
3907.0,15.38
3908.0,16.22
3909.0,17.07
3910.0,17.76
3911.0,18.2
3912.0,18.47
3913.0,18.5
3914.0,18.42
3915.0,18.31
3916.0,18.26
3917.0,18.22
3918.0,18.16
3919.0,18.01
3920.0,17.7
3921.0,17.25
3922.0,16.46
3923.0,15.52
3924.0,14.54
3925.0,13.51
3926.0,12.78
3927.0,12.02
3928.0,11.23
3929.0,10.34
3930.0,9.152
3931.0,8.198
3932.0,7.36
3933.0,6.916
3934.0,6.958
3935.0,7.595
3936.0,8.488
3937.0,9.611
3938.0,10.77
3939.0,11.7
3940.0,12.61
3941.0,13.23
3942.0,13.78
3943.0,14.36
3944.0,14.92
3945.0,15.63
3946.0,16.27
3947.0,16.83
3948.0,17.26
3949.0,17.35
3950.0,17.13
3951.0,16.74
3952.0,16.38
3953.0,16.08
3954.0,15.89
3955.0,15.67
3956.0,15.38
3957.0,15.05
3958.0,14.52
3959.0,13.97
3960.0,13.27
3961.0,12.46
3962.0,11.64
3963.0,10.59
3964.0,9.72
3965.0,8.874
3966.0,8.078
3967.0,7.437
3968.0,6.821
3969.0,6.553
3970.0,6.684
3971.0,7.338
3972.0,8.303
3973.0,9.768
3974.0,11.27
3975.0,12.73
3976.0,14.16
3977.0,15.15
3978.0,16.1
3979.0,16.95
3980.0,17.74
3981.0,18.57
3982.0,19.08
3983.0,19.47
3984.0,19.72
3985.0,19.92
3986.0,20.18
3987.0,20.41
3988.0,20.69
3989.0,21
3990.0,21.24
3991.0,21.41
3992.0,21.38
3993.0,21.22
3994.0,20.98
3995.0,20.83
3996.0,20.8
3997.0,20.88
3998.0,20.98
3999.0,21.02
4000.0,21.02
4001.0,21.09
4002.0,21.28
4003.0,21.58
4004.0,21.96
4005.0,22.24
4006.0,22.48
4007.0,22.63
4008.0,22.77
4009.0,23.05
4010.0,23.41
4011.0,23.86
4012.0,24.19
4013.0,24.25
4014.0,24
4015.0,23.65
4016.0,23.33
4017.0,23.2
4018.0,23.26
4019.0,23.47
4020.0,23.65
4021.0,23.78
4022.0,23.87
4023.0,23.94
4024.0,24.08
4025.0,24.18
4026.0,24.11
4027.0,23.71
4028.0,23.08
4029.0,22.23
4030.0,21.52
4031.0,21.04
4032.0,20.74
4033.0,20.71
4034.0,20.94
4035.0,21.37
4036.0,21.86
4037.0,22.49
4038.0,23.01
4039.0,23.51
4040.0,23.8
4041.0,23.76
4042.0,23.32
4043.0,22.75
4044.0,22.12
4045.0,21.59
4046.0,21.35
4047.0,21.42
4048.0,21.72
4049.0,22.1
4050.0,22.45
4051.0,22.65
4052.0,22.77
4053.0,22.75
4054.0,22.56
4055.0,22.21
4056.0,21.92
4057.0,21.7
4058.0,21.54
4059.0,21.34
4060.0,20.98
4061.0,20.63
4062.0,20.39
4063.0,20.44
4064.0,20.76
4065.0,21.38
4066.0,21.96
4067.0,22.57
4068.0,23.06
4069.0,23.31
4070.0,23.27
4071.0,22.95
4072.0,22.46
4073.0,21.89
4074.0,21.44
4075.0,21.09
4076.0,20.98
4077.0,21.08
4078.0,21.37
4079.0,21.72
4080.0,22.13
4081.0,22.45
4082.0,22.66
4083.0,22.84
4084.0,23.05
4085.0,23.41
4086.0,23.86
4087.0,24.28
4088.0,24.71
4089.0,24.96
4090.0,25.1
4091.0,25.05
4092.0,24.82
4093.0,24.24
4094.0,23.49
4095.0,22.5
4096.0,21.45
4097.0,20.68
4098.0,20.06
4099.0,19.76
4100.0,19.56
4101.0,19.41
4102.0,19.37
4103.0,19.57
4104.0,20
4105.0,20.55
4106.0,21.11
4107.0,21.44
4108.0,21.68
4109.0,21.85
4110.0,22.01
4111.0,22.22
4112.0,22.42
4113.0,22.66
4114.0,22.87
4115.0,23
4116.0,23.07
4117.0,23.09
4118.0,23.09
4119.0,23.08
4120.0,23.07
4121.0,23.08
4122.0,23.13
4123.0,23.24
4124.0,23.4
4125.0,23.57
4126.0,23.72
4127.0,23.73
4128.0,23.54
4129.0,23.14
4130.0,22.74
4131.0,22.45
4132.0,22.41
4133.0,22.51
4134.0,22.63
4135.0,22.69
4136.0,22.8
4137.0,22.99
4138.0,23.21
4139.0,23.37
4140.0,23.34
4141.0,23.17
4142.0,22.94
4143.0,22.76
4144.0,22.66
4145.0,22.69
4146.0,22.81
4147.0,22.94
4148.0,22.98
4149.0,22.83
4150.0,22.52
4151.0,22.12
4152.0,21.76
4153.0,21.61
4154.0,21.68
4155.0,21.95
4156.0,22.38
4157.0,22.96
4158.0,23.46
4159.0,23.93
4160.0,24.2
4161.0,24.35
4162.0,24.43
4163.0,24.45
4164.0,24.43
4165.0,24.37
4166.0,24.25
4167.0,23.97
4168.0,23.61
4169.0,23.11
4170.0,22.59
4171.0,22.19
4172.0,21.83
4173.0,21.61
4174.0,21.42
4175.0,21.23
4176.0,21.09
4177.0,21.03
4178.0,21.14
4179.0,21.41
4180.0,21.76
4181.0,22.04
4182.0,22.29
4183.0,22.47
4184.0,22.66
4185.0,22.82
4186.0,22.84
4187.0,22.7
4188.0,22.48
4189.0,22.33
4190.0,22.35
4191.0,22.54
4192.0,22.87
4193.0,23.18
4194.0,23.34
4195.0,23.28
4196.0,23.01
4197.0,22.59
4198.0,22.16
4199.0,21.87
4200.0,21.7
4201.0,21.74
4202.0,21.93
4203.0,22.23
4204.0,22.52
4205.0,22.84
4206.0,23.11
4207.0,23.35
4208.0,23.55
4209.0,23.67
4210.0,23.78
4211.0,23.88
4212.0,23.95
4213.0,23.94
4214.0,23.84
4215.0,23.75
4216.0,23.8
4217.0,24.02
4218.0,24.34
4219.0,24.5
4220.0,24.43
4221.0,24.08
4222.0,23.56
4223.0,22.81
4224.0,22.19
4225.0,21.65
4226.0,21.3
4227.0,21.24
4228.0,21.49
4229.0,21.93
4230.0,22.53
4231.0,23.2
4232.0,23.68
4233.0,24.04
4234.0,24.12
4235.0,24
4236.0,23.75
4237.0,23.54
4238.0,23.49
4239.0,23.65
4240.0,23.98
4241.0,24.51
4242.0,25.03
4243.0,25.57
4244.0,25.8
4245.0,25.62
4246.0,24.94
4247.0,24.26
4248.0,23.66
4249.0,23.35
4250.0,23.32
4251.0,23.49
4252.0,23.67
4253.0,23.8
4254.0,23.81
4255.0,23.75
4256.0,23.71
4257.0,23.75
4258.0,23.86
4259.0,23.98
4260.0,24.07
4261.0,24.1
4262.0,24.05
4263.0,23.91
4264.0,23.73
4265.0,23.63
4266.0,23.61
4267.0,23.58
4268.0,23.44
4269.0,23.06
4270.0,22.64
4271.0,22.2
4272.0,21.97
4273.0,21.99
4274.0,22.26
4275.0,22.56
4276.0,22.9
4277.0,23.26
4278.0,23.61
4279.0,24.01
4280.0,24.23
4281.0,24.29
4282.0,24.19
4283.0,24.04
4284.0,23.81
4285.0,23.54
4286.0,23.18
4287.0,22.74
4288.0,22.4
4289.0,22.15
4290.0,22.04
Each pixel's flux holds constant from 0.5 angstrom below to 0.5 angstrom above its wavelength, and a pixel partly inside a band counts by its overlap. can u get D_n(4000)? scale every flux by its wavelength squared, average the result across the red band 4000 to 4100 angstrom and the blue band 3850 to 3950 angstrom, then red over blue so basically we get 1.72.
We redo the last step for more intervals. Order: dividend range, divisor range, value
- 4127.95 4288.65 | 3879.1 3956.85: 1.85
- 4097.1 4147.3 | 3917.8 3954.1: 1.82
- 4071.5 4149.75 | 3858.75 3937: 1.78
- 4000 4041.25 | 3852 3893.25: 1.81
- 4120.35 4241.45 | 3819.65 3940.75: 2.01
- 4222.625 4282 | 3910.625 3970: 2.04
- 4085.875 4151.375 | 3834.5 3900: 1.90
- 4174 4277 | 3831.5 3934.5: 1.99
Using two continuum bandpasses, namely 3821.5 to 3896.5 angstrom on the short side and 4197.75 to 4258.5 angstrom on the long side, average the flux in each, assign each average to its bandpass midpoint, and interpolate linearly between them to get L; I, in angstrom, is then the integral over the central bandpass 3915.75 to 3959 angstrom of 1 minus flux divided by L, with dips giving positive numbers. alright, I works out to 3.4 angstrom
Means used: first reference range 12.7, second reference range 23.5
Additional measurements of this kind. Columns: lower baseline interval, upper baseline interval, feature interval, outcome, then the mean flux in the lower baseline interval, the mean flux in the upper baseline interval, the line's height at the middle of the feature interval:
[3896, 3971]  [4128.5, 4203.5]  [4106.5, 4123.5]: -1.6 angstrom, 13.8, 22.7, 20.7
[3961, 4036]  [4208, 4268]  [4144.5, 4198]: -0.7 angstrom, 19.1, 23.7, 22.4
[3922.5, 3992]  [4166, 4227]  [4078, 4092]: -3.8 angstrom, 13.7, 22.7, 18.5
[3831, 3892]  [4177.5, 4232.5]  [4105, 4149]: -4.8 angstrom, 12.9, 22.8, 20.6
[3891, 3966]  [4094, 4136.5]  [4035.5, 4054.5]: -3.3 angstrom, 14.3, 22.1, 19.2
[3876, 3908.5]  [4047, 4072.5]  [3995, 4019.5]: -3.7 angstrom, 14.2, 22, 19.6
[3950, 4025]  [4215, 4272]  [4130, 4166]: -2.4 angstrom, 18.1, 23.6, 21.6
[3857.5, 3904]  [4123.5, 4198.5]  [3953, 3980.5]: 7.7 angstrom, 14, 22.8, 16.7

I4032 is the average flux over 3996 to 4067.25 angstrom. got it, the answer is 22.4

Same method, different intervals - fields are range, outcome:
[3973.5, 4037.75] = 21.2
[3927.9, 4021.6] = 16.4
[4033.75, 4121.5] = 22.2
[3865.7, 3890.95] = 13.3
